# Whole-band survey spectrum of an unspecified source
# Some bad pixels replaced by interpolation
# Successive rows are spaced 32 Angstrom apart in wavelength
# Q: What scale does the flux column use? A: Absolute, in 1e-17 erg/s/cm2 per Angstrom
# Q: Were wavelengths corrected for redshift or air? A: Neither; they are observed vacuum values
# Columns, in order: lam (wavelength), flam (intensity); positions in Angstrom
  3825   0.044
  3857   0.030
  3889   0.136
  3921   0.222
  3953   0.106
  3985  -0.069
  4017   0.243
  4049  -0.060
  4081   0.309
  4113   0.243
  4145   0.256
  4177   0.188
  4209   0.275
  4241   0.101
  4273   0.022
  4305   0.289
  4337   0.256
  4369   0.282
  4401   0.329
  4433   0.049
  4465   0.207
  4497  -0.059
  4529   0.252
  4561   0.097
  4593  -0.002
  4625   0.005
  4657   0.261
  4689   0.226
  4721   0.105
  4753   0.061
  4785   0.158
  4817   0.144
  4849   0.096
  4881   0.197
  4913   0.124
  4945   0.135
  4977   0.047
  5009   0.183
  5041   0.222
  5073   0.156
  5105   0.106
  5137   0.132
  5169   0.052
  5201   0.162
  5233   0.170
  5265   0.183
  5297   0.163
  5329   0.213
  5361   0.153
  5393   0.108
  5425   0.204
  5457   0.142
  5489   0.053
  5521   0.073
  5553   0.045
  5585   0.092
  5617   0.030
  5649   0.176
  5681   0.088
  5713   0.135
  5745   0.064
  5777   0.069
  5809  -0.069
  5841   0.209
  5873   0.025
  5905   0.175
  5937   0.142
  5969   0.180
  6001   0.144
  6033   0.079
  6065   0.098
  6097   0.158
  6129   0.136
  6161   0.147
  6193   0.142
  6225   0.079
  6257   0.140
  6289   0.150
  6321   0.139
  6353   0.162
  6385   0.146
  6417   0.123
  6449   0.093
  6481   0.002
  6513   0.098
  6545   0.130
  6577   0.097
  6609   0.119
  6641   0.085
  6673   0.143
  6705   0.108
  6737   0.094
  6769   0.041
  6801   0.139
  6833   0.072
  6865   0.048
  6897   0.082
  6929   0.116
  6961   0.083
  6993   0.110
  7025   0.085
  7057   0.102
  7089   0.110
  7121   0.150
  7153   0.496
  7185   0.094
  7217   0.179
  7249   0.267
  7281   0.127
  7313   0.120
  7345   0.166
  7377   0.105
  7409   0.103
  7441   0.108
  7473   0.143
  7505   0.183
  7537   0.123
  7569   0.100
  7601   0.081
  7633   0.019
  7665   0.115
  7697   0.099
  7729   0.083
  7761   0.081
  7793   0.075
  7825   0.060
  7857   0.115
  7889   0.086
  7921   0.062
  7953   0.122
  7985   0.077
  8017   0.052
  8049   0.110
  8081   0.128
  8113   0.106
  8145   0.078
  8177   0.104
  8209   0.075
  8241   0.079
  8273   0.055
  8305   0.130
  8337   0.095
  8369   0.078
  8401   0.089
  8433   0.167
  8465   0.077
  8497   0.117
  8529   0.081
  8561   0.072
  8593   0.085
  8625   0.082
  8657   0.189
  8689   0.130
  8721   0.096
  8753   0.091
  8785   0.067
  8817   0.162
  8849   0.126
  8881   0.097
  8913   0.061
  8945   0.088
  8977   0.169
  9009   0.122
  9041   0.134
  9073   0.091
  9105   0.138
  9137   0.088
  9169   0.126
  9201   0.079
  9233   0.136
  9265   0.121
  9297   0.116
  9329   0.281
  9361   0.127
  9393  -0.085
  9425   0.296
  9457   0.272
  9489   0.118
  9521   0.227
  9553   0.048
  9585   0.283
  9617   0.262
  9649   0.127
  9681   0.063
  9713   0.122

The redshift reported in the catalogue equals 0.92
